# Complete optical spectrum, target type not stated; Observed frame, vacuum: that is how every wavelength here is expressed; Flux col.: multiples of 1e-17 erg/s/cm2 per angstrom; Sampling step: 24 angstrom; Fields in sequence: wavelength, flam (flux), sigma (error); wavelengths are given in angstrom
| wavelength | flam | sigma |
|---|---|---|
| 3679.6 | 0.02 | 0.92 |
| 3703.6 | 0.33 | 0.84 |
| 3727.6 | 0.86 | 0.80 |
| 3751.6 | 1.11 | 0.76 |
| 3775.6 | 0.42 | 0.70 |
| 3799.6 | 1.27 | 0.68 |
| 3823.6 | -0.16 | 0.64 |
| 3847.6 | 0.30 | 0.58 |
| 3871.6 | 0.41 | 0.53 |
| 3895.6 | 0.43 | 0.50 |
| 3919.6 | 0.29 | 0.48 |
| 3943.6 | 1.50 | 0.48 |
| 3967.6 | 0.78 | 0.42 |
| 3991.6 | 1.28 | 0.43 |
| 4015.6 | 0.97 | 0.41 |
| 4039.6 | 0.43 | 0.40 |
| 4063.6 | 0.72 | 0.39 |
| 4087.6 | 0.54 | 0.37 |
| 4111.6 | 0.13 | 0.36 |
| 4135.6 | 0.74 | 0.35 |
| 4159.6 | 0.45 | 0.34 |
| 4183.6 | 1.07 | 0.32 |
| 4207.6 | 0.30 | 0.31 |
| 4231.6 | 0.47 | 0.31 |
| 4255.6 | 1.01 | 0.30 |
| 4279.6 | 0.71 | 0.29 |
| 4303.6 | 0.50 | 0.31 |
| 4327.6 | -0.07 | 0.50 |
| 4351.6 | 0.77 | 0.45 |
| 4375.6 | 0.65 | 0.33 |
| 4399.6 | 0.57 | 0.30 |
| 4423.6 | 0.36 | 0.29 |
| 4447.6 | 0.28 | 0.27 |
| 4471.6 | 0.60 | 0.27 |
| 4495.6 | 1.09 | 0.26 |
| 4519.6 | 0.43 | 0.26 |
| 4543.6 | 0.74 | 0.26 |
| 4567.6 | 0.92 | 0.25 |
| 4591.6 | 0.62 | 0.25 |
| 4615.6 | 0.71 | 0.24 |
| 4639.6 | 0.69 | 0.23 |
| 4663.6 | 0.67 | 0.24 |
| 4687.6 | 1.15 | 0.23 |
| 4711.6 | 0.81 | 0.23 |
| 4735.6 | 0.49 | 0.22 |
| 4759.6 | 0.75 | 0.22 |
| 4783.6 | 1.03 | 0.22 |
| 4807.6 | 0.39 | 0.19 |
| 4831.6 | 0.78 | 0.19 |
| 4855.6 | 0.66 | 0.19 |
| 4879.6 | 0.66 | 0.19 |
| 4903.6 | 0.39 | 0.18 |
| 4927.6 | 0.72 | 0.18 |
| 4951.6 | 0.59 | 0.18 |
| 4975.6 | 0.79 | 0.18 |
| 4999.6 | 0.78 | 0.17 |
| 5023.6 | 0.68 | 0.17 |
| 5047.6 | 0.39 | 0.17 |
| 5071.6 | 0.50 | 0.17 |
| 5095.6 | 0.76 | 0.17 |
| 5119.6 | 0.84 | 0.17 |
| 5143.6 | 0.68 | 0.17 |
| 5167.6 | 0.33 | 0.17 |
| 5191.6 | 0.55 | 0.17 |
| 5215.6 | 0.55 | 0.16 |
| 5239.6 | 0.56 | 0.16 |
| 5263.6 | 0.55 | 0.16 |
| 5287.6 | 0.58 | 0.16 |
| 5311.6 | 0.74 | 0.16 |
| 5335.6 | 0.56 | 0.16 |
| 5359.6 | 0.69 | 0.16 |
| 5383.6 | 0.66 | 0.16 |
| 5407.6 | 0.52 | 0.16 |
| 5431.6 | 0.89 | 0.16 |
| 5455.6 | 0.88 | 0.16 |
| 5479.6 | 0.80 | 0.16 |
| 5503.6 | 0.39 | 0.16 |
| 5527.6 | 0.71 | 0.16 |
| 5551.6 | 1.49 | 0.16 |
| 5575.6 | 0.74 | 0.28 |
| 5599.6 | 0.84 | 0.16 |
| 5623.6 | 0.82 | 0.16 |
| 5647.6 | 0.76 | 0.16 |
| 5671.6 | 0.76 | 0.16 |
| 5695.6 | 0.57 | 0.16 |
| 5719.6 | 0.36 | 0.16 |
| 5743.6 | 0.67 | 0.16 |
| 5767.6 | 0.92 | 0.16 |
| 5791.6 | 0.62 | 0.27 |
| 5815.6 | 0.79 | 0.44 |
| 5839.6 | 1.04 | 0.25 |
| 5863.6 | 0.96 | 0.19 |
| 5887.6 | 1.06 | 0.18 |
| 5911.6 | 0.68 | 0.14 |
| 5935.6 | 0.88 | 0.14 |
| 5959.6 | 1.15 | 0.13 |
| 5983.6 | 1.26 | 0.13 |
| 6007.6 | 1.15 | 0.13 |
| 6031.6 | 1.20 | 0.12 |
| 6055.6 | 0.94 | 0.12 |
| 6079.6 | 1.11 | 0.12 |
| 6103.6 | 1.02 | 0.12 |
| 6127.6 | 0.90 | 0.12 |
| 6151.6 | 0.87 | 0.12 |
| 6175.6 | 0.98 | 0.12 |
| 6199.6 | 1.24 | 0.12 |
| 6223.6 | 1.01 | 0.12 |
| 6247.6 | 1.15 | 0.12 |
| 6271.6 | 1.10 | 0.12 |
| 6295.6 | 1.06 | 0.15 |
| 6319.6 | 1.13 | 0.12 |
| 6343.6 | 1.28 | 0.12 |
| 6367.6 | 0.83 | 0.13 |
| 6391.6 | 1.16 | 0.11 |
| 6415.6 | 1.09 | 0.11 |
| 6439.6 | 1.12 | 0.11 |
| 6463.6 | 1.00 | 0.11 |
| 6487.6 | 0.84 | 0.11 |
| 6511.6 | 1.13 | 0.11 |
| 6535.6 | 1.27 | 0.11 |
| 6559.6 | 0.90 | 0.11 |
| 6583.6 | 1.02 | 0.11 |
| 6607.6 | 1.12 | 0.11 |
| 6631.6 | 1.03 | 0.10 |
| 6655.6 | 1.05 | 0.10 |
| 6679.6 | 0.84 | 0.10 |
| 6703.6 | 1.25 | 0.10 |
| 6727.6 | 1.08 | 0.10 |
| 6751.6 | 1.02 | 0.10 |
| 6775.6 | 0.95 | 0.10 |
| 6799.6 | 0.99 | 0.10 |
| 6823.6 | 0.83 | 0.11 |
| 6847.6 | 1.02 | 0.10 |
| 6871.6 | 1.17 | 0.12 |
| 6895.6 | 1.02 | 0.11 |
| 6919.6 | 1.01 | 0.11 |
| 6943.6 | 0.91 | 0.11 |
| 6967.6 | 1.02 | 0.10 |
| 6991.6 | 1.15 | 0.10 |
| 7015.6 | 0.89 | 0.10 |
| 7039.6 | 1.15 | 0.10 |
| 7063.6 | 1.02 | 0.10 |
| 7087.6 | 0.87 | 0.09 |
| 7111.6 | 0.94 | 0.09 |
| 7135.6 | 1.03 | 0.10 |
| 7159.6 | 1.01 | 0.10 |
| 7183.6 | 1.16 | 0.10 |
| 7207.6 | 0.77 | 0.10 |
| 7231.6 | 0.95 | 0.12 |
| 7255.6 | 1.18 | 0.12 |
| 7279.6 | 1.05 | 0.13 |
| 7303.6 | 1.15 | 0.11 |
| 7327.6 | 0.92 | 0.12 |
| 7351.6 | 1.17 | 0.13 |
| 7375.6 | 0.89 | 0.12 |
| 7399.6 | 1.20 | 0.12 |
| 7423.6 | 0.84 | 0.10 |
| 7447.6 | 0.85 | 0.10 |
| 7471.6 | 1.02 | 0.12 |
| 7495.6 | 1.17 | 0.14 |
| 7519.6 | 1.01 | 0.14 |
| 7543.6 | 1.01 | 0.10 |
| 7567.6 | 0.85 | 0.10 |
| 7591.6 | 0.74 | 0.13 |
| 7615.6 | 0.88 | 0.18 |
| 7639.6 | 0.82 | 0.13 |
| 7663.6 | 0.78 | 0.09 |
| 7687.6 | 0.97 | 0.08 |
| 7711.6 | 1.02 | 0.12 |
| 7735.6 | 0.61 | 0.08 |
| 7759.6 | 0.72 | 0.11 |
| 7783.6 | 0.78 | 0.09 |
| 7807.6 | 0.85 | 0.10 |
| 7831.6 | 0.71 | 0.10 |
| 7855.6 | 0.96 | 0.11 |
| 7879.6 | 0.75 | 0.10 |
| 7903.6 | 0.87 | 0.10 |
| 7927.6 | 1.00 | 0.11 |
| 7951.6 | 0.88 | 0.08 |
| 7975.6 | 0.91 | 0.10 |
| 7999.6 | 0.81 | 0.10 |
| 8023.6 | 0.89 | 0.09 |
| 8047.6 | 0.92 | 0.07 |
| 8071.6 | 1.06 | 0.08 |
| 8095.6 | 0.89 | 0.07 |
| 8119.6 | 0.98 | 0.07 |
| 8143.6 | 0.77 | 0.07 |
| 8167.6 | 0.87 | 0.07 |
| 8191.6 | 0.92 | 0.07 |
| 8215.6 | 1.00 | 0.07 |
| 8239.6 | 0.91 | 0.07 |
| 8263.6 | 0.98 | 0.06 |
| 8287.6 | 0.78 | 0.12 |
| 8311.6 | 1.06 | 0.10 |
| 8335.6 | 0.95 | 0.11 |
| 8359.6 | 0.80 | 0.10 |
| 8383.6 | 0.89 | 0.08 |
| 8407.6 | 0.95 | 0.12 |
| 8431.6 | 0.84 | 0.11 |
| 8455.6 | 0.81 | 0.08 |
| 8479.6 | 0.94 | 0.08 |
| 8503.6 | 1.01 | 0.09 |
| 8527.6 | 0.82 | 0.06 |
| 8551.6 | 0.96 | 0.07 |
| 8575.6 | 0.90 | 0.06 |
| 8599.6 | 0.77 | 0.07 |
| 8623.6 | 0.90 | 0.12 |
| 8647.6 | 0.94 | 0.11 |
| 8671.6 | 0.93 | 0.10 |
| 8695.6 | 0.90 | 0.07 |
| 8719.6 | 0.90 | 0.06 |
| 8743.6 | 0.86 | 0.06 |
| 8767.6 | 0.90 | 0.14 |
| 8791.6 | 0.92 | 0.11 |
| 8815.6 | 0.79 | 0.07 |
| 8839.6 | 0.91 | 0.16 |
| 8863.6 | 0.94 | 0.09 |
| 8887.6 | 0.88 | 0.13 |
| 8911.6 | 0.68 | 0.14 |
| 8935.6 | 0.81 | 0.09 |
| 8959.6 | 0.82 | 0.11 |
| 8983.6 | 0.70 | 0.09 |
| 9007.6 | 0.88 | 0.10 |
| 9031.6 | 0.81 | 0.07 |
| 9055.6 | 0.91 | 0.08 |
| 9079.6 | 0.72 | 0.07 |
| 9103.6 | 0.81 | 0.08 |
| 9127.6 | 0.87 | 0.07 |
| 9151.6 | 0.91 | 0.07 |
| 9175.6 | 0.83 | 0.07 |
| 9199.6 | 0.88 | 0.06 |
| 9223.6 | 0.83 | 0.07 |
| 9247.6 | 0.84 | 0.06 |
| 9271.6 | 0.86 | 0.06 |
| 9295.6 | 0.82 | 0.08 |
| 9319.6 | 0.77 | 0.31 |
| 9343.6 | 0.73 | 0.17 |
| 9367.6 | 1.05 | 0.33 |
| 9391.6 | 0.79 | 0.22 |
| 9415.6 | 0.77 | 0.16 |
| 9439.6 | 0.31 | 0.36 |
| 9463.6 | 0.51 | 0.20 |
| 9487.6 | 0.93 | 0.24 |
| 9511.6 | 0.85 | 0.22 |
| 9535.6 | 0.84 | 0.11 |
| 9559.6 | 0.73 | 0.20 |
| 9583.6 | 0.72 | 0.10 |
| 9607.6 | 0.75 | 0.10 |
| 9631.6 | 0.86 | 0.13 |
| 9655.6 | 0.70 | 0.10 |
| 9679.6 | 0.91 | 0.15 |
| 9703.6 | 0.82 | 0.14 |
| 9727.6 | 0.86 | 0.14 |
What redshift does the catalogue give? 0.491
